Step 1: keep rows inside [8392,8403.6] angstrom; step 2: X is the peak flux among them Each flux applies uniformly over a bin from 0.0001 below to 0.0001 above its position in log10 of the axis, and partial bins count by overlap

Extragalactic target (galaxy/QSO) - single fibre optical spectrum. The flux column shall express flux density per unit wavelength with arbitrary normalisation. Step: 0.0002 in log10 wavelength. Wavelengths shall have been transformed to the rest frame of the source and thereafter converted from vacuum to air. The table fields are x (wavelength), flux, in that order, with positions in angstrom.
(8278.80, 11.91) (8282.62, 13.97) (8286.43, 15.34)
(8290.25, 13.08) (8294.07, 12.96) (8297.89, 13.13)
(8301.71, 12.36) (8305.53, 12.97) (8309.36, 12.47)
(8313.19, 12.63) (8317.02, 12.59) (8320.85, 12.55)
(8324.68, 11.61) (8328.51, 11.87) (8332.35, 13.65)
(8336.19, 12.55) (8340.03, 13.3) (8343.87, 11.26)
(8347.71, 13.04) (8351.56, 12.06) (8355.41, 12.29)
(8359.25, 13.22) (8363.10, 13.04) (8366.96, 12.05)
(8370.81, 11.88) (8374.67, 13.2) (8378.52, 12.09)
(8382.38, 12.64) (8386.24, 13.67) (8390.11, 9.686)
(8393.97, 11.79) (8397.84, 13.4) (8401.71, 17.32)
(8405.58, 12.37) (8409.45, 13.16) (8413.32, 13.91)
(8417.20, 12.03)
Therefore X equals 17.32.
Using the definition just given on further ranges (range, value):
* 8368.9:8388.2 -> 13.67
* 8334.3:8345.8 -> 13.3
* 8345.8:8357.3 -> 13.04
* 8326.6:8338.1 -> 13.65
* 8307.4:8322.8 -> 12.63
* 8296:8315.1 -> 13.13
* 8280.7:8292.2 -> 15.34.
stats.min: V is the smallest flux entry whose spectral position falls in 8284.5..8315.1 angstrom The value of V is 12.36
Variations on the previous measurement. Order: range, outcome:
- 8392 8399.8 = 11.79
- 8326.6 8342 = 11.87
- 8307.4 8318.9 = 12.47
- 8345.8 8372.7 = 11.88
